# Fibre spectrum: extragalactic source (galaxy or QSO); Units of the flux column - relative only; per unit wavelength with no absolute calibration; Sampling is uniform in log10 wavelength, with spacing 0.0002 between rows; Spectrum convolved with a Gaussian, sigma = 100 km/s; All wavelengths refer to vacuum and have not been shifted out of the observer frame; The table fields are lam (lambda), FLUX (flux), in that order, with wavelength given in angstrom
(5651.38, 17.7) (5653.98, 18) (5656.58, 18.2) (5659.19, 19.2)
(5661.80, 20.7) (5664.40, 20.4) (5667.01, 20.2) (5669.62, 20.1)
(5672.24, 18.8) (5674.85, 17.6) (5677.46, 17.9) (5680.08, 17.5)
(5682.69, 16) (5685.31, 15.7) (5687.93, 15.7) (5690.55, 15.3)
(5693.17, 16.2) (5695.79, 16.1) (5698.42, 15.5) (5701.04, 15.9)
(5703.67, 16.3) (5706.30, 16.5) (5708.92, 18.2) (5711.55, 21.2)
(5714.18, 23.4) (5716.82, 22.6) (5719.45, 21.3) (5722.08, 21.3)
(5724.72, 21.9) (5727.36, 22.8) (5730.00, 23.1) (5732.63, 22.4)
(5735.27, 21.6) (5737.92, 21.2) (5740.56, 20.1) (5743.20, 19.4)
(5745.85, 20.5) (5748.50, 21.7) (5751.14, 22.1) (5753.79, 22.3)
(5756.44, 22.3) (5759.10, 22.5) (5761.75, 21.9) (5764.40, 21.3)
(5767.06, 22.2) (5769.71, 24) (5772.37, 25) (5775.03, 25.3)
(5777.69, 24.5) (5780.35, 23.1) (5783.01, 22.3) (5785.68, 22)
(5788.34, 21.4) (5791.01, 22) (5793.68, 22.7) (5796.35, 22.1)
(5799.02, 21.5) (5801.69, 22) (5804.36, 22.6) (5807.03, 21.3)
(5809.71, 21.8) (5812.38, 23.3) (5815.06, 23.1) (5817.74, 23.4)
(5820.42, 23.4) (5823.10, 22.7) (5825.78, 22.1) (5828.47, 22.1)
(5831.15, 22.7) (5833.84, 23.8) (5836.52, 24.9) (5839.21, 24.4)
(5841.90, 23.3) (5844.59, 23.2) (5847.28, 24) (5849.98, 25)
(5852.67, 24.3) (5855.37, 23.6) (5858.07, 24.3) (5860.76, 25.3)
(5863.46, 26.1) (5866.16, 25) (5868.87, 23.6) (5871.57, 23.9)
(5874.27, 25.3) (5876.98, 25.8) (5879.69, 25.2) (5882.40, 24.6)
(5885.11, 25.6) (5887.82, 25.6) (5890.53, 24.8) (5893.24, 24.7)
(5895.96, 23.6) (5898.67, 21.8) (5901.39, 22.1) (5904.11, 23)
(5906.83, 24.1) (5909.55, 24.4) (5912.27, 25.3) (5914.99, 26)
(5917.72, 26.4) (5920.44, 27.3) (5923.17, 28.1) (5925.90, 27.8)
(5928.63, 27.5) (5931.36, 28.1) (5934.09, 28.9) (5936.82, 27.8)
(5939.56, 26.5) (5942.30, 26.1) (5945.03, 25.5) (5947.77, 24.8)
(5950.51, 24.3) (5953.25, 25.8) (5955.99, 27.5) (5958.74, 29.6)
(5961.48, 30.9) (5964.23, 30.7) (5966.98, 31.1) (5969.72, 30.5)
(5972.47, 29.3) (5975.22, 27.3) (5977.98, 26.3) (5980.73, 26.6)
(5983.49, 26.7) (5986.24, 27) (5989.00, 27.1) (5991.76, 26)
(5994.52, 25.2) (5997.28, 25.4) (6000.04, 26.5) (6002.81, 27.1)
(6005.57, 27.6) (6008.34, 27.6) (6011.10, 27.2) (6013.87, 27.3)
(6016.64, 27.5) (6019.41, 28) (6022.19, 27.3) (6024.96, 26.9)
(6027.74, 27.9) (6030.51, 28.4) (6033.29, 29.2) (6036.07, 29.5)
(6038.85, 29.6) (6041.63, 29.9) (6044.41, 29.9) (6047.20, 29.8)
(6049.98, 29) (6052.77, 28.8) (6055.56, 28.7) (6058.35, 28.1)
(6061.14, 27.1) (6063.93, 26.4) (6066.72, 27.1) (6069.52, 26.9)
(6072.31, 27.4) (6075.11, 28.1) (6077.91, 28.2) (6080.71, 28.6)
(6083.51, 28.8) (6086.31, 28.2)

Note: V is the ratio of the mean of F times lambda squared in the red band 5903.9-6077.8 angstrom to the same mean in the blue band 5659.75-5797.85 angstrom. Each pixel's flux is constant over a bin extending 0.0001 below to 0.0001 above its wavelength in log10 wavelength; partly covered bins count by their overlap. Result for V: 1.47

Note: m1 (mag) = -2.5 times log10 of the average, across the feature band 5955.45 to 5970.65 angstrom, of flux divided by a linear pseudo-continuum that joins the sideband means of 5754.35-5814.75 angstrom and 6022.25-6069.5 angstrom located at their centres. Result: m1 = -0.14 mag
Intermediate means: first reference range 22.6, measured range 30.2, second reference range 28.4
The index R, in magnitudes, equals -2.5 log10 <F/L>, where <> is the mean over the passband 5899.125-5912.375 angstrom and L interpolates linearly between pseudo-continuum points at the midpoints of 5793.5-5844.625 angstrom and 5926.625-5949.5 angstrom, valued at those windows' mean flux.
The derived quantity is 0.10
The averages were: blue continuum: 22.8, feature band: 23.5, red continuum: 26.9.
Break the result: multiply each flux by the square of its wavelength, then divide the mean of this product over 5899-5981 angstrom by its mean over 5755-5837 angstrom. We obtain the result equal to 1.25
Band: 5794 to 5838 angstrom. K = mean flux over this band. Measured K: 22.7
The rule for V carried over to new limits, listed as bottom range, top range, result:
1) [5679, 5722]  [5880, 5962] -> 1.57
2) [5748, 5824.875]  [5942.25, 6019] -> 1.29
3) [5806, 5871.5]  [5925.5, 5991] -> 1.22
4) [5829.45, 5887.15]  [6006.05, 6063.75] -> 1.23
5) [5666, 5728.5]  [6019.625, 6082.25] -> 1.73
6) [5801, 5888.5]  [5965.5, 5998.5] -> 1.20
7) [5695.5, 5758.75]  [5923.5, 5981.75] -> 1.46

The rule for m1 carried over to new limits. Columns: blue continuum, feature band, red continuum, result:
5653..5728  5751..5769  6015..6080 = -0.09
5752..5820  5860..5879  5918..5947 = 0.01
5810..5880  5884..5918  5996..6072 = 0.03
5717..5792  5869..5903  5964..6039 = 0.03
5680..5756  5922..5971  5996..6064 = -0.08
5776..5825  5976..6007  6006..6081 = 0.02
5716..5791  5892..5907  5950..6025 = 0.11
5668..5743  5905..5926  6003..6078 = -0.05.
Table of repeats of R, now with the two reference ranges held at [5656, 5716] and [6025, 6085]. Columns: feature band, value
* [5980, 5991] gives -0.01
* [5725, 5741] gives -0.14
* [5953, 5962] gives -0.12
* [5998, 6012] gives -0.01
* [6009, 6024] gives -0.01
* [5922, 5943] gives -0.11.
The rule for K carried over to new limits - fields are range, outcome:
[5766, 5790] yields 23.3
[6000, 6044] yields 28.1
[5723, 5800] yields 22.2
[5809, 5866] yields 23.7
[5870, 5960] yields 25.7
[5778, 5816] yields 22.3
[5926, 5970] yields 27.8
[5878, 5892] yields 25.2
